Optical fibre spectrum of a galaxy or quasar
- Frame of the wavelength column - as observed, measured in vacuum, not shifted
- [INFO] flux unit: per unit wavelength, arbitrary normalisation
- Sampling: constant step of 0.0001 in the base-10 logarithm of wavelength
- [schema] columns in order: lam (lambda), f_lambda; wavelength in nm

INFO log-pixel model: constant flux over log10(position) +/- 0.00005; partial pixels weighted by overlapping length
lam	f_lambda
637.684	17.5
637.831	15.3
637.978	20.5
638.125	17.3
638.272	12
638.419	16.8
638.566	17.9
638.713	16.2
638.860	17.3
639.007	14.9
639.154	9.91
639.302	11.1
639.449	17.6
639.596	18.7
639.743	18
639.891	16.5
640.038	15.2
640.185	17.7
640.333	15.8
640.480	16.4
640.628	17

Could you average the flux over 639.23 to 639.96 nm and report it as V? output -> 16.4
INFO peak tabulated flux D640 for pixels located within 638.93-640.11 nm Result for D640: 18.7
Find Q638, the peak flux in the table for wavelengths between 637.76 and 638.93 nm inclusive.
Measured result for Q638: 20.5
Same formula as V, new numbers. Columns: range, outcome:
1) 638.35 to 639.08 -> 16.6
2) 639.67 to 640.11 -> 16.6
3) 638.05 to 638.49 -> 15.4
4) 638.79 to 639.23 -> 14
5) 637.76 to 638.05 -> 17.9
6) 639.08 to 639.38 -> 10.6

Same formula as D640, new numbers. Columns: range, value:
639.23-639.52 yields 17.6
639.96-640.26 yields 17.7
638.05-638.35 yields 17.3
